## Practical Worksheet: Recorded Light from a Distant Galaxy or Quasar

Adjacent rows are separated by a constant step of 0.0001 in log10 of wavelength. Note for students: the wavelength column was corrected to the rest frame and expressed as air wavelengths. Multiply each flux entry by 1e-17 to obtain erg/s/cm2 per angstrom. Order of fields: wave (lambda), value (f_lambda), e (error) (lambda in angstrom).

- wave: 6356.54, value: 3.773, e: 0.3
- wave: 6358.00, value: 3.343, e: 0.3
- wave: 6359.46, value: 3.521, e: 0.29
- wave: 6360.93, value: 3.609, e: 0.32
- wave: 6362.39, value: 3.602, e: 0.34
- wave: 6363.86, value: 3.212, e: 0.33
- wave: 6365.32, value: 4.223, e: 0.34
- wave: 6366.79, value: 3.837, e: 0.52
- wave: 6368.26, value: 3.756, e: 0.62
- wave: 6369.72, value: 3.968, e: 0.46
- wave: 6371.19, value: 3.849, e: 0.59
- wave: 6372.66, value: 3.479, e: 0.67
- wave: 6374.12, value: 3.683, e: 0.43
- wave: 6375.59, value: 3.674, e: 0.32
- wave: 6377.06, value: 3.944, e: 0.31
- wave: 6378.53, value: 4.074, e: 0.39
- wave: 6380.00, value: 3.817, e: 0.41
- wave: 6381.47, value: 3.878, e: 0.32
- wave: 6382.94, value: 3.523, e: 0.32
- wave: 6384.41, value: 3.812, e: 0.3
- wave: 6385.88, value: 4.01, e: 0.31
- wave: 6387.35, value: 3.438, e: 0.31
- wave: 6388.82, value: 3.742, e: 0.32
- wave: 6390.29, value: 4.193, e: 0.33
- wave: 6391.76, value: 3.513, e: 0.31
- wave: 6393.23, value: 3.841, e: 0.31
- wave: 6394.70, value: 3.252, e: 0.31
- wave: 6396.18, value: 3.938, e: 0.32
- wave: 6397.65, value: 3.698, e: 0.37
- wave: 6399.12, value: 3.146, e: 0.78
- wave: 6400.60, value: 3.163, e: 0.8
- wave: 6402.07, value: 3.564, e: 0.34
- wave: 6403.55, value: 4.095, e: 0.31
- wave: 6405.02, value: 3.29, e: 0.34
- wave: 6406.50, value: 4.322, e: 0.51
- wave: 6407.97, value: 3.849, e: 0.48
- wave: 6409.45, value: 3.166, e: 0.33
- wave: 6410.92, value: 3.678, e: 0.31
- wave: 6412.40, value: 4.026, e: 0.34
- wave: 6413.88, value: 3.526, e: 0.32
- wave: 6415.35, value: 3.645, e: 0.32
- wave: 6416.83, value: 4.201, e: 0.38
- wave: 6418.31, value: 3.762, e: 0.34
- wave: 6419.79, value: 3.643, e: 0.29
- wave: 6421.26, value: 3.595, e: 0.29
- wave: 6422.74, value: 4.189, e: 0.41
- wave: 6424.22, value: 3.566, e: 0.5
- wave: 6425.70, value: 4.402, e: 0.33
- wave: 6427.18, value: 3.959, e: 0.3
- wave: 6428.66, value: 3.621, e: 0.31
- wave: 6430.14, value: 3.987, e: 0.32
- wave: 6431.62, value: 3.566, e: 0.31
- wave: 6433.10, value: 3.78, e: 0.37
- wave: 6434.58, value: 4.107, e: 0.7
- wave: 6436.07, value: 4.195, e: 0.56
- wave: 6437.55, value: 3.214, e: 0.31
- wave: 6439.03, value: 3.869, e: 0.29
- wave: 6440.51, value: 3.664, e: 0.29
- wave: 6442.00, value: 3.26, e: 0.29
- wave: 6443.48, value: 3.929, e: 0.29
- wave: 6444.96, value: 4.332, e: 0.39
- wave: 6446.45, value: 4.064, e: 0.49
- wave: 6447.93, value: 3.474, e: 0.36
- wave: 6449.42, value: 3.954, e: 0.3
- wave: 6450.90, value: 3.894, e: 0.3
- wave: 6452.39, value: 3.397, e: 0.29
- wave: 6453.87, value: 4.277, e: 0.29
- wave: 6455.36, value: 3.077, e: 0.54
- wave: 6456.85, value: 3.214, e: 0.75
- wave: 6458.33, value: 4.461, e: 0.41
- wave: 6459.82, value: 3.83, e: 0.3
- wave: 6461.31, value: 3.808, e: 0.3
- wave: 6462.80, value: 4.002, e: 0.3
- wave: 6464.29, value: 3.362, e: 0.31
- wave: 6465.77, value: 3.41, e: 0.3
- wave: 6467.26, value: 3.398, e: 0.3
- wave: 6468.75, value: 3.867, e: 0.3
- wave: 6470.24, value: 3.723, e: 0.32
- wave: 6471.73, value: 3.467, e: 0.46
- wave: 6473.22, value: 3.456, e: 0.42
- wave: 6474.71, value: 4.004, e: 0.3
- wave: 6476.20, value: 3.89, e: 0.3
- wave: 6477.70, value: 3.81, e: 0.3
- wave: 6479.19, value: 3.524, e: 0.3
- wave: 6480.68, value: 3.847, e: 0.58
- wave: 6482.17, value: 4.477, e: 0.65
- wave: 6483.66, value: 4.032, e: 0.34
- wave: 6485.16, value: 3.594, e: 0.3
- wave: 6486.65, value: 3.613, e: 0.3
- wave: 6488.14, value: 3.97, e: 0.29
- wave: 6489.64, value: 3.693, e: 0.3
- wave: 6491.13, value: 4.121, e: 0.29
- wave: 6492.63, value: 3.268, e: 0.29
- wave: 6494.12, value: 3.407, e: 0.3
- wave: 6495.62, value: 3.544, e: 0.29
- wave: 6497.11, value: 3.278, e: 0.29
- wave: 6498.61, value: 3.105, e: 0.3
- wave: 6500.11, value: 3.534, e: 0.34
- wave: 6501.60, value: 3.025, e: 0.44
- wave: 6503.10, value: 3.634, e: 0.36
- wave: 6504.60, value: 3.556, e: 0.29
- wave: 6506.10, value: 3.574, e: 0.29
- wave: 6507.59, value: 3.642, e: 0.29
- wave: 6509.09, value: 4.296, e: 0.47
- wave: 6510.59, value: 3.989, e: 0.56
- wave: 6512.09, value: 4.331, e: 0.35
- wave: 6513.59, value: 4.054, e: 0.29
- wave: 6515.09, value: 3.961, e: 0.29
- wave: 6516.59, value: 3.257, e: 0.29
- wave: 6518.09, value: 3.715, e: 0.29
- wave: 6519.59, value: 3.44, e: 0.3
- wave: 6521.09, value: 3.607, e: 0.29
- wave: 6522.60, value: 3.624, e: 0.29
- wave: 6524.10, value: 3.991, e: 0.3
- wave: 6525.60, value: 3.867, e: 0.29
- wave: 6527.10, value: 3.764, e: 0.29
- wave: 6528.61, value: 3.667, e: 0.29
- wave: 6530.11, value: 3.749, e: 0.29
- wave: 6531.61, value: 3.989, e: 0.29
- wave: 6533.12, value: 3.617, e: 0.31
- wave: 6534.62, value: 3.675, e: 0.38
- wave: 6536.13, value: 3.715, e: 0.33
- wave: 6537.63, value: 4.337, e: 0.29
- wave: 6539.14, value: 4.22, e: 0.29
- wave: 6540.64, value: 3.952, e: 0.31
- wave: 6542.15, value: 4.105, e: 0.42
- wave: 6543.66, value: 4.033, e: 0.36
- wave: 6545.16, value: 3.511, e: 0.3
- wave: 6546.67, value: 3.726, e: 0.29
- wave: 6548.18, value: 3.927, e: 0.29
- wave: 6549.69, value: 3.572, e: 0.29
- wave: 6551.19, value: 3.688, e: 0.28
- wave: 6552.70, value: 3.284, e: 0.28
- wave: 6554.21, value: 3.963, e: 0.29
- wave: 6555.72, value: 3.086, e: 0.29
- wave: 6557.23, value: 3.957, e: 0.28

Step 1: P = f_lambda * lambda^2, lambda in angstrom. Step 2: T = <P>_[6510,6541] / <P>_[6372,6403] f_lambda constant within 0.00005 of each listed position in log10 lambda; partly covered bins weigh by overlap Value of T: 1.08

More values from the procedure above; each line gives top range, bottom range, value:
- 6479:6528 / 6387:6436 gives 1.02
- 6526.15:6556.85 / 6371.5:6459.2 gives 1.05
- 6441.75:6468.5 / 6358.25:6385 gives 1.03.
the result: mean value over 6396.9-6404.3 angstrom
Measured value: 3.53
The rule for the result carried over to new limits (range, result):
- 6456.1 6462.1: 3.83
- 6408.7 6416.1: 3.61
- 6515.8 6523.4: 3.53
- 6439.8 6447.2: 3.85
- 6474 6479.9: 3.8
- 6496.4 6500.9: 3.3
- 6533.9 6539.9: 3.99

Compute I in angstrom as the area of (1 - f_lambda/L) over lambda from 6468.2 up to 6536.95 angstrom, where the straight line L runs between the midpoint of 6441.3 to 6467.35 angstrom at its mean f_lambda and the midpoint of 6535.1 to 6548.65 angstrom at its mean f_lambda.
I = 2.38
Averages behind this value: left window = 3.74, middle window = 3.72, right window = 3.94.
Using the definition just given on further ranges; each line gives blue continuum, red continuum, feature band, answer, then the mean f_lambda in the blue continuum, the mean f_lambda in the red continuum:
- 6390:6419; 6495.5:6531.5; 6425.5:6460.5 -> -1.1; 3.69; 3.68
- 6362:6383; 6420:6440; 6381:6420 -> 1.1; 3.78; 3.84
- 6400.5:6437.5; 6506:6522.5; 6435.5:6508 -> 2.2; 3.8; 3.81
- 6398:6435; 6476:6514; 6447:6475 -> 0.3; 3.75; 3.72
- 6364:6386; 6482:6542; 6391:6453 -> 0.7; 3.81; 3.74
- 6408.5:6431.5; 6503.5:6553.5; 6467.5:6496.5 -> 0.4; 3.79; 3.8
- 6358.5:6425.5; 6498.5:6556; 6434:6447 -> -0.4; 3.73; 3.75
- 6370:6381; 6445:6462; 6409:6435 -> -0.1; 3.8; 3.79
